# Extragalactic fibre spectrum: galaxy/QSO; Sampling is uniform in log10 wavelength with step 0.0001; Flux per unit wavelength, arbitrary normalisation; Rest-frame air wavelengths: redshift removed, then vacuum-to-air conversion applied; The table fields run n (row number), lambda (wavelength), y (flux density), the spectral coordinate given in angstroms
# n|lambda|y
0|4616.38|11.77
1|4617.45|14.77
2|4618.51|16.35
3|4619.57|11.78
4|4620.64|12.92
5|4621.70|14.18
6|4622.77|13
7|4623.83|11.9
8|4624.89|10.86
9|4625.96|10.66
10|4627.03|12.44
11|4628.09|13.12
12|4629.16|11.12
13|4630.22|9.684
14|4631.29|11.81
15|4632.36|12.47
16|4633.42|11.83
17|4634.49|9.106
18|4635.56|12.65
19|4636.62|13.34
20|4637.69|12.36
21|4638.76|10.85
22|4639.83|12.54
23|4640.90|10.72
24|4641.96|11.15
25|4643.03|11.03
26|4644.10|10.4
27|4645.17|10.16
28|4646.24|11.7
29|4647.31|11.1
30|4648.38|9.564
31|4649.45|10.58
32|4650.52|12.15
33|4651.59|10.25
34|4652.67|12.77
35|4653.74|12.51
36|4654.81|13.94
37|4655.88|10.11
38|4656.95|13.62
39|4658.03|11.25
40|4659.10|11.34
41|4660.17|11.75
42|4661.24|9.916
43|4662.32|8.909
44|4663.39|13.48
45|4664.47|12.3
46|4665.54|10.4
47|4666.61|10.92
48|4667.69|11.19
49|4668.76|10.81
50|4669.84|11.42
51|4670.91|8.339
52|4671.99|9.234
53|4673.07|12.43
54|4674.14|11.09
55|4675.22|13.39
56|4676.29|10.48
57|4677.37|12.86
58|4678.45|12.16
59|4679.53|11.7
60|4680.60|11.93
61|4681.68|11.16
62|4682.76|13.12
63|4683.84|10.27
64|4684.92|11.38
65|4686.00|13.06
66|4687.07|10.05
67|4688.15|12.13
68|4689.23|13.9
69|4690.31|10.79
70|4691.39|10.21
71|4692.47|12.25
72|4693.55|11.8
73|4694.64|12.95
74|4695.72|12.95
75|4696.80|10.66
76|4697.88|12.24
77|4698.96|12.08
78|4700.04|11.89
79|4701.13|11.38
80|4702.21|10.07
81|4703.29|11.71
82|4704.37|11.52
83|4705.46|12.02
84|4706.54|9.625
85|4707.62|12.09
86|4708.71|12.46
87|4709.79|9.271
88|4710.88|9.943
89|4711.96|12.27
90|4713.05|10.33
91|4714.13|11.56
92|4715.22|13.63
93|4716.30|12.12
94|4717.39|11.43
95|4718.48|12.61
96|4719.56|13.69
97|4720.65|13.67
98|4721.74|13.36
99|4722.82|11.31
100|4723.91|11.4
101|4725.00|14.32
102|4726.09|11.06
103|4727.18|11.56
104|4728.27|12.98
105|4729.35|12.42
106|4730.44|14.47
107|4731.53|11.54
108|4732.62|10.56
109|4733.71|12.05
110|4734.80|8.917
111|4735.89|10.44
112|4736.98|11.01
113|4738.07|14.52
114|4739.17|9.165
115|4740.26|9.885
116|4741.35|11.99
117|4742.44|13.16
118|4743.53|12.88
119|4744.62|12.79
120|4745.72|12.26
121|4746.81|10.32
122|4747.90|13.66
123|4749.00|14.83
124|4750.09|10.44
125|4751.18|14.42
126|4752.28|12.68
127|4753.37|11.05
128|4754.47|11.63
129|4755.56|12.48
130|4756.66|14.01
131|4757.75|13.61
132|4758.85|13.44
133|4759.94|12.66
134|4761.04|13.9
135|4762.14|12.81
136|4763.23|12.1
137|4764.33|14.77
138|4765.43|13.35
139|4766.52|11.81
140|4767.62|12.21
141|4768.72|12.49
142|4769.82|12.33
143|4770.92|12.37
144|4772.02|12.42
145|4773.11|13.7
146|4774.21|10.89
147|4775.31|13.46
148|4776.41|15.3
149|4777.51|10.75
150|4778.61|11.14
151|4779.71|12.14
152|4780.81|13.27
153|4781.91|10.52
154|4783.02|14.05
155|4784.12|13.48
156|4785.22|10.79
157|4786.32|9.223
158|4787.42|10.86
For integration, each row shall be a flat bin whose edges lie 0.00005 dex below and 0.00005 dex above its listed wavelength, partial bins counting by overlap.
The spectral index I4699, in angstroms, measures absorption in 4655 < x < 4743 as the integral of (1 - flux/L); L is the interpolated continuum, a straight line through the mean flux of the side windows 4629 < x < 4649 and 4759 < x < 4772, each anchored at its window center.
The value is 2.5 angstroms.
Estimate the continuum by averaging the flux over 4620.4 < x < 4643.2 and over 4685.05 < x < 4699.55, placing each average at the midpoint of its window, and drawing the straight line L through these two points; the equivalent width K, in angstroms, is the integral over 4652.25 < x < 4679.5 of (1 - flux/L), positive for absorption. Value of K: 0.9 angstroms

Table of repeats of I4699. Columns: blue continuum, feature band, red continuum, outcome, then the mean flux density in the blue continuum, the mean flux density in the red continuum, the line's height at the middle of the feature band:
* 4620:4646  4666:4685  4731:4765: 0.9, 11.7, 12.3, 11.9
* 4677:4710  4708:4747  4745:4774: 1.1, 11.7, 12.7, 12.2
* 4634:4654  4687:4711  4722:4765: 0.6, 11.3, 12.3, 11.9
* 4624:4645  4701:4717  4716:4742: 0.7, 11.5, 11.9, 11.8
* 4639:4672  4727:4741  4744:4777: 1.0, 11.2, 12.8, 12.4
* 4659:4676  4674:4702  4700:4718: -1.6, 11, 11.4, 11.2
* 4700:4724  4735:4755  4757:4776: 0.7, 11.7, 12.9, 12.4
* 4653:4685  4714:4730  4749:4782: -0.5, 11.5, 12.7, 12.1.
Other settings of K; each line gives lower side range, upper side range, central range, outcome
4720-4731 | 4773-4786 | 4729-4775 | 0.6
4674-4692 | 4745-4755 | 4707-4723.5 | 0.1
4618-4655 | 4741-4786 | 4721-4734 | 0.1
